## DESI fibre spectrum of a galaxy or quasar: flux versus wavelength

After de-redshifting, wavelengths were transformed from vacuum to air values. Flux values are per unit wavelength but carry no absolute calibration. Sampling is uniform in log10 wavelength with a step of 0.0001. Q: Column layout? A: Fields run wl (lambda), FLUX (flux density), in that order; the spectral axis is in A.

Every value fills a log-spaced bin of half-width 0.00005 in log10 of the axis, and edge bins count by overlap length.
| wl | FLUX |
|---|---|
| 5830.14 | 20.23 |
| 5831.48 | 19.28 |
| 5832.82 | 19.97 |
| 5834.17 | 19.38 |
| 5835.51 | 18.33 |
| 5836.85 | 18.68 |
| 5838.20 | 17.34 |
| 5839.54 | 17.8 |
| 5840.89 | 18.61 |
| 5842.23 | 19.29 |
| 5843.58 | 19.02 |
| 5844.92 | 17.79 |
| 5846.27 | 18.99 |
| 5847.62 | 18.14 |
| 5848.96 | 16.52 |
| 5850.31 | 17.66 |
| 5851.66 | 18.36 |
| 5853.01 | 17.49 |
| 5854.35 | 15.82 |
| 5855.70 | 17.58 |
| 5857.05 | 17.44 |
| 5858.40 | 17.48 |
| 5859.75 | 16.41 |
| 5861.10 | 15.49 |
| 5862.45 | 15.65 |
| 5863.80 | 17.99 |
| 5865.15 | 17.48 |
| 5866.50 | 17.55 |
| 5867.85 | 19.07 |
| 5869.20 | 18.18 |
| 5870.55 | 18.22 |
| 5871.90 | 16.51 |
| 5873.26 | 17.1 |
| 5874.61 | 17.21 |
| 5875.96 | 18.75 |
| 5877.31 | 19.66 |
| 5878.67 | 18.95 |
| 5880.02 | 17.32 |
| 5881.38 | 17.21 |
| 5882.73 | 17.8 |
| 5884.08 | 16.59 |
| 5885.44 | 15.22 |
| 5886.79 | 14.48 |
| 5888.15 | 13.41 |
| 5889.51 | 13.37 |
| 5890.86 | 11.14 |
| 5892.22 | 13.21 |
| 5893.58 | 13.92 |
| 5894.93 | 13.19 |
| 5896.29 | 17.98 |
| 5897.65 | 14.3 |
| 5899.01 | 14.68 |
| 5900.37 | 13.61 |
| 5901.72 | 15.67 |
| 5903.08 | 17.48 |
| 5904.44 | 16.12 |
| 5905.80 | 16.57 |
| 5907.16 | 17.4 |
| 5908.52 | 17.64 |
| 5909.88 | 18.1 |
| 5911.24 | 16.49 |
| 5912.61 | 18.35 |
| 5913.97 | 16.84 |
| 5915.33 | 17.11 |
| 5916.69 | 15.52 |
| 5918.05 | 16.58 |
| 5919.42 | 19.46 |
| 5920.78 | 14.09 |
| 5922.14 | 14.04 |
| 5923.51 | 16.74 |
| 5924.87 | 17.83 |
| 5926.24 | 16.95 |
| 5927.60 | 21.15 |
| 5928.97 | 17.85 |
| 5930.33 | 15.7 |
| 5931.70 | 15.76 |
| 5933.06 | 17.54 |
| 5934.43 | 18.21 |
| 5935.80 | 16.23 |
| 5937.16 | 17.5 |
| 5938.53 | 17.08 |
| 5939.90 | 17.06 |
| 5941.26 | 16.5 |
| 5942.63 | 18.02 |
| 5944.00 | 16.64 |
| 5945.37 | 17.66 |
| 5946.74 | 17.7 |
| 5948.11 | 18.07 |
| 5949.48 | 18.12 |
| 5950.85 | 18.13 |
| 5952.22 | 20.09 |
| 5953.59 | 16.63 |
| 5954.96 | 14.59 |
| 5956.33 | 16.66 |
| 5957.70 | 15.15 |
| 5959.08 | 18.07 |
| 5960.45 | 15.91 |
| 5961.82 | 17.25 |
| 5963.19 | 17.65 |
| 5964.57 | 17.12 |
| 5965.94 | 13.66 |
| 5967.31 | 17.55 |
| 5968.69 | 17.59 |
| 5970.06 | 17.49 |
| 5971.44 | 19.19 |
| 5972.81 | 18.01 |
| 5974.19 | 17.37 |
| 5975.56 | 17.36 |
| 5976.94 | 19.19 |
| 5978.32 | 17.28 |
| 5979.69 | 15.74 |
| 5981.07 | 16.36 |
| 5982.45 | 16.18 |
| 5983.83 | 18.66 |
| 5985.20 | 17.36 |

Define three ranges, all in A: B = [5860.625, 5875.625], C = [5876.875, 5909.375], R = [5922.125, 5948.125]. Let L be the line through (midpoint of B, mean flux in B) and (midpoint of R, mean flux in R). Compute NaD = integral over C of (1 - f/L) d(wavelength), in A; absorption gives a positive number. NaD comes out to 3.1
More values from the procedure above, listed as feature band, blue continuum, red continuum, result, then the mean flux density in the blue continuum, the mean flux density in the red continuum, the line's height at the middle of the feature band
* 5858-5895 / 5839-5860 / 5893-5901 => -0.9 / 17.8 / 14.6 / 16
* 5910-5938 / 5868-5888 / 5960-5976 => 0.4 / 17.3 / 17.2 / 17.3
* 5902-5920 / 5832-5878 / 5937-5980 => 0.4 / 17.9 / 17.3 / 17.5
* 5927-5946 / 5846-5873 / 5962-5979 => 0.1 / 17.4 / 17.4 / 17.4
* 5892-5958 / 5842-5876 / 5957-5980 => 2.2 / 17.5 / 17.2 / 17.3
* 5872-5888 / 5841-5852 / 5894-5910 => -0.3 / 18.2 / 16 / 16.9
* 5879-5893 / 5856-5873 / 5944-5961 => 1.8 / 17.3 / 17.2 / 17.3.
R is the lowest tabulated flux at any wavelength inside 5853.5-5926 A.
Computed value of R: 11.14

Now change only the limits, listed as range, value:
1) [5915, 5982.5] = 13.66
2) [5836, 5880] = 15.49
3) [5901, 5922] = 14.09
